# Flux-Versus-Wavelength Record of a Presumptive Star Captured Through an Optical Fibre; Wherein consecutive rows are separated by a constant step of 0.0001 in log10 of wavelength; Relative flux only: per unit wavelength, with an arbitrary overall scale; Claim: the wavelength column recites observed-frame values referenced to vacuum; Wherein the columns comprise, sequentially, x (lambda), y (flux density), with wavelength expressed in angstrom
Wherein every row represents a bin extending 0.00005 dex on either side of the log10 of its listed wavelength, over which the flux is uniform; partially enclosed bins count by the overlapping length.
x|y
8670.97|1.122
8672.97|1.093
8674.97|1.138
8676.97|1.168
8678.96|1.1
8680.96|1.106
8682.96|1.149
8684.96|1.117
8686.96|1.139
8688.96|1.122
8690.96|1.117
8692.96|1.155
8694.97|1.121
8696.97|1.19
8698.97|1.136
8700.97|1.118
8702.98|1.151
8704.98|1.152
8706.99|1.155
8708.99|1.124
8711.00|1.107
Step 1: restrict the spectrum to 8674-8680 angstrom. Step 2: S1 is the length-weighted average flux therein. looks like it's 1.14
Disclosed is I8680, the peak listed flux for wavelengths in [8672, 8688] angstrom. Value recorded 1.168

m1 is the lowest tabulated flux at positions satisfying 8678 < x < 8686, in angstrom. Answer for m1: 1.1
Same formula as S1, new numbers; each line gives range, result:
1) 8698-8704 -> 1.14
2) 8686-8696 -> 1.13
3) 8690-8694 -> 1.13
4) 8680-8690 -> 1.13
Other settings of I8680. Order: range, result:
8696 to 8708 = 1.19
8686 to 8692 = 1.139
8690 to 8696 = 1.155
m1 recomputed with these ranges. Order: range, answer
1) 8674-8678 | 1.138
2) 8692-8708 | 1.118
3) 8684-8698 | 1.117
